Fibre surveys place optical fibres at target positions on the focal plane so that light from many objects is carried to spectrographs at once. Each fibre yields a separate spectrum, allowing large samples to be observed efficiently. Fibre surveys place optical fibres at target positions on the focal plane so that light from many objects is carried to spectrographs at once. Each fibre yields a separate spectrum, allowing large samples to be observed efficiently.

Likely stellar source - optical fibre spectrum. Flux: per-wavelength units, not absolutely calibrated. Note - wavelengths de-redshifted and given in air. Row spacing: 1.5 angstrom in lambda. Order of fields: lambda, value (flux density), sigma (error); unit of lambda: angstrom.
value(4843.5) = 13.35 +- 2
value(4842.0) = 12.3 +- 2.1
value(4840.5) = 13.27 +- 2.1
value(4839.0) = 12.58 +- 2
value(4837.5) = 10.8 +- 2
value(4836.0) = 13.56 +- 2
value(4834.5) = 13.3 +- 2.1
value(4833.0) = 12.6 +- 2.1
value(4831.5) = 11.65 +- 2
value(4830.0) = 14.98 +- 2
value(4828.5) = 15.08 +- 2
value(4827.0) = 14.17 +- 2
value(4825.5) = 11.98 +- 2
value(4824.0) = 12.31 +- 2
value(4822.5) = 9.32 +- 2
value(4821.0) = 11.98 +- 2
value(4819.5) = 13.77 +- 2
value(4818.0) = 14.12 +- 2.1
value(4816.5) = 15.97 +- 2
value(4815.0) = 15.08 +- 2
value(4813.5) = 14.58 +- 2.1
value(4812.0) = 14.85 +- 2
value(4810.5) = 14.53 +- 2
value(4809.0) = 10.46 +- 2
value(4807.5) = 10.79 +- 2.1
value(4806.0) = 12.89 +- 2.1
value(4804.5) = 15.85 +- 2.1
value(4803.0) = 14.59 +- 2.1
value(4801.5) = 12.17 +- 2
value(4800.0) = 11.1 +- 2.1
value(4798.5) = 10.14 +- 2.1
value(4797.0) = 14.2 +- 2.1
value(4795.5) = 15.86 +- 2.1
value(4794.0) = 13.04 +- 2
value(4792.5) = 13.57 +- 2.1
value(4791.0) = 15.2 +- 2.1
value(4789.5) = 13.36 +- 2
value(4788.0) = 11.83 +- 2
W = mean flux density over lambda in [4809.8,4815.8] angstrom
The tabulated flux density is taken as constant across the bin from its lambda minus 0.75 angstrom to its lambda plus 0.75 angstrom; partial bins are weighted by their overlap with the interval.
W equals 14.8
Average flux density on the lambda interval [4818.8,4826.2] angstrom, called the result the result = 11.9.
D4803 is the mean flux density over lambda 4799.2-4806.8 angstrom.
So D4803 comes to 13.3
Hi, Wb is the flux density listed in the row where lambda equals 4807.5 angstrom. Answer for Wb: 10.79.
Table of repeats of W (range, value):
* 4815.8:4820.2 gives 14.6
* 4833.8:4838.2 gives 12.6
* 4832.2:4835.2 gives 12.9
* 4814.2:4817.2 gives 15.5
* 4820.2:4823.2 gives 10.7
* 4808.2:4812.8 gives 13.3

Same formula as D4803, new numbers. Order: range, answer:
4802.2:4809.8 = 12.9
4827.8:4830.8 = 15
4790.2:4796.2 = 14.4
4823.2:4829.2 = 13.3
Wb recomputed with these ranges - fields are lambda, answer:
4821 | 11.98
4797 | 14.2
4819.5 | 13.77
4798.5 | 10.14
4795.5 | 15.86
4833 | 12.6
